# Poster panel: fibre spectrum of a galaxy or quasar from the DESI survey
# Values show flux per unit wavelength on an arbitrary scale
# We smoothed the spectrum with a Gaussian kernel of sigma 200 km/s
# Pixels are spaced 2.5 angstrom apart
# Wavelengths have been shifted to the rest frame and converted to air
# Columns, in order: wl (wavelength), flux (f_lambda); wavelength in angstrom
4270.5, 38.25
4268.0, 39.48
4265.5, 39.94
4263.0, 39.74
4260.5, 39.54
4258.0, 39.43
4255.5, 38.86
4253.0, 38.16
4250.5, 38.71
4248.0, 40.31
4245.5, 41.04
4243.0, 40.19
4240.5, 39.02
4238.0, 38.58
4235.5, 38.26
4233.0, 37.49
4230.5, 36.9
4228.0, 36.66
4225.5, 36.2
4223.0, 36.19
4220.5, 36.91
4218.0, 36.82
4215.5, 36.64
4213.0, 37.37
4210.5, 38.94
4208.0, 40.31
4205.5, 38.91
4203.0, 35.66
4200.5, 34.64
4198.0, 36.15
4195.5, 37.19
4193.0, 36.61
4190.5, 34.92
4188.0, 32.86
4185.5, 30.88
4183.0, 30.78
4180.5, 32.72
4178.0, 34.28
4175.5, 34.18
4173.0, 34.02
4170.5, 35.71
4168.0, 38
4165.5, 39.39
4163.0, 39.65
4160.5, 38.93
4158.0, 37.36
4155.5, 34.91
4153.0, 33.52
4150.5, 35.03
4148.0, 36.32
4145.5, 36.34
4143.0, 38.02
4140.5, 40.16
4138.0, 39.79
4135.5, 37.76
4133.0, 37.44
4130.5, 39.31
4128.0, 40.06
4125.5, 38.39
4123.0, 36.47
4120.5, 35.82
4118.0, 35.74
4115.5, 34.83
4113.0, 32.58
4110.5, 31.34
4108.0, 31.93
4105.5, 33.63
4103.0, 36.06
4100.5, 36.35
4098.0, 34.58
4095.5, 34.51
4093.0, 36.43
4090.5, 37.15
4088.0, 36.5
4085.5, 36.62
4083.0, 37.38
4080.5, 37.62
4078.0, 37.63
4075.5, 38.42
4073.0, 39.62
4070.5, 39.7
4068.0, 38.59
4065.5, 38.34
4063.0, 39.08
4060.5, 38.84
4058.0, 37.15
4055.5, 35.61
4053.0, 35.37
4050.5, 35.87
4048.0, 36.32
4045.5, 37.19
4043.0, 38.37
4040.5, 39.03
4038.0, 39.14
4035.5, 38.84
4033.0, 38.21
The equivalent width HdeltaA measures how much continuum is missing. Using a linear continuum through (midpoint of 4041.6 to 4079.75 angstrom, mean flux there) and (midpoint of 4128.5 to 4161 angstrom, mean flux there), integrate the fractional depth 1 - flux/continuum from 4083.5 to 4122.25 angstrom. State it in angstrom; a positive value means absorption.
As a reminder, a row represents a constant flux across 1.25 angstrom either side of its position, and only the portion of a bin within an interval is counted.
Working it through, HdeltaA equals 2.6 angstrom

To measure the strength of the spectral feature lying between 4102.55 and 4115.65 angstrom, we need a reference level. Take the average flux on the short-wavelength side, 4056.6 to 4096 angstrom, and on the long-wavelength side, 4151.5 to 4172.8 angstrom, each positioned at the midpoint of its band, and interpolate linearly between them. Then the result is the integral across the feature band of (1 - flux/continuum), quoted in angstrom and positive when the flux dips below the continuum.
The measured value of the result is 1.53 angstrom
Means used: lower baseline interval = 37.8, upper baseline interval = 37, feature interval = 33.1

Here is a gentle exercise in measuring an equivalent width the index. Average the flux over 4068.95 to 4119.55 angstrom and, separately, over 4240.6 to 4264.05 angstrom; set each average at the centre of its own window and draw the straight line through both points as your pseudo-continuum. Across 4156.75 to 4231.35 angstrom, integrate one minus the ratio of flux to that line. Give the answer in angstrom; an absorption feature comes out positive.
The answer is 3.93 angstrom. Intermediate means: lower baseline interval 35.9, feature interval 36.2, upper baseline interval 39.5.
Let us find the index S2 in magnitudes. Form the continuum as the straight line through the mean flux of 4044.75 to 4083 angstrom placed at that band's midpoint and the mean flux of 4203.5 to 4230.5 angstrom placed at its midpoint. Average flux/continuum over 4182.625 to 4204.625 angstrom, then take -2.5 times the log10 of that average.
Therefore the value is 0.09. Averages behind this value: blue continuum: 37.7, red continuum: 37.4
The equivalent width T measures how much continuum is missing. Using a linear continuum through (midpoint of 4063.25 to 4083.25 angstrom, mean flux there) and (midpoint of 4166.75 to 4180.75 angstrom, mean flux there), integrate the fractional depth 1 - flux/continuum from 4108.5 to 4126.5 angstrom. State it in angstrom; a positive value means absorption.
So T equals 1.0 angstrom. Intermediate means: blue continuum 38.5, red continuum 35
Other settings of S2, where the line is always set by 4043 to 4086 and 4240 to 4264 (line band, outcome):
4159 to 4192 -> 0.11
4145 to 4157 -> 0.10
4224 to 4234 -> 0.07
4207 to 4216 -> 0.02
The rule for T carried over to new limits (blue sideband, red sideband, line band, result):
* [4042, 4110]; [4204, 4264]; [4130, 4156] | 0.2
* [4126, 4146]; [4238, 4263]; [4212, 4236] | 1.4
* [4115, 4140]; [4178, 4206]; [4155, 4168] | -0.8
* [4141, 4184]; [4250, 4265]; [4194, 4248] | 0.3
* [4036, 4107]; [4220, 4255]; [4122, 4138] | -0.4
